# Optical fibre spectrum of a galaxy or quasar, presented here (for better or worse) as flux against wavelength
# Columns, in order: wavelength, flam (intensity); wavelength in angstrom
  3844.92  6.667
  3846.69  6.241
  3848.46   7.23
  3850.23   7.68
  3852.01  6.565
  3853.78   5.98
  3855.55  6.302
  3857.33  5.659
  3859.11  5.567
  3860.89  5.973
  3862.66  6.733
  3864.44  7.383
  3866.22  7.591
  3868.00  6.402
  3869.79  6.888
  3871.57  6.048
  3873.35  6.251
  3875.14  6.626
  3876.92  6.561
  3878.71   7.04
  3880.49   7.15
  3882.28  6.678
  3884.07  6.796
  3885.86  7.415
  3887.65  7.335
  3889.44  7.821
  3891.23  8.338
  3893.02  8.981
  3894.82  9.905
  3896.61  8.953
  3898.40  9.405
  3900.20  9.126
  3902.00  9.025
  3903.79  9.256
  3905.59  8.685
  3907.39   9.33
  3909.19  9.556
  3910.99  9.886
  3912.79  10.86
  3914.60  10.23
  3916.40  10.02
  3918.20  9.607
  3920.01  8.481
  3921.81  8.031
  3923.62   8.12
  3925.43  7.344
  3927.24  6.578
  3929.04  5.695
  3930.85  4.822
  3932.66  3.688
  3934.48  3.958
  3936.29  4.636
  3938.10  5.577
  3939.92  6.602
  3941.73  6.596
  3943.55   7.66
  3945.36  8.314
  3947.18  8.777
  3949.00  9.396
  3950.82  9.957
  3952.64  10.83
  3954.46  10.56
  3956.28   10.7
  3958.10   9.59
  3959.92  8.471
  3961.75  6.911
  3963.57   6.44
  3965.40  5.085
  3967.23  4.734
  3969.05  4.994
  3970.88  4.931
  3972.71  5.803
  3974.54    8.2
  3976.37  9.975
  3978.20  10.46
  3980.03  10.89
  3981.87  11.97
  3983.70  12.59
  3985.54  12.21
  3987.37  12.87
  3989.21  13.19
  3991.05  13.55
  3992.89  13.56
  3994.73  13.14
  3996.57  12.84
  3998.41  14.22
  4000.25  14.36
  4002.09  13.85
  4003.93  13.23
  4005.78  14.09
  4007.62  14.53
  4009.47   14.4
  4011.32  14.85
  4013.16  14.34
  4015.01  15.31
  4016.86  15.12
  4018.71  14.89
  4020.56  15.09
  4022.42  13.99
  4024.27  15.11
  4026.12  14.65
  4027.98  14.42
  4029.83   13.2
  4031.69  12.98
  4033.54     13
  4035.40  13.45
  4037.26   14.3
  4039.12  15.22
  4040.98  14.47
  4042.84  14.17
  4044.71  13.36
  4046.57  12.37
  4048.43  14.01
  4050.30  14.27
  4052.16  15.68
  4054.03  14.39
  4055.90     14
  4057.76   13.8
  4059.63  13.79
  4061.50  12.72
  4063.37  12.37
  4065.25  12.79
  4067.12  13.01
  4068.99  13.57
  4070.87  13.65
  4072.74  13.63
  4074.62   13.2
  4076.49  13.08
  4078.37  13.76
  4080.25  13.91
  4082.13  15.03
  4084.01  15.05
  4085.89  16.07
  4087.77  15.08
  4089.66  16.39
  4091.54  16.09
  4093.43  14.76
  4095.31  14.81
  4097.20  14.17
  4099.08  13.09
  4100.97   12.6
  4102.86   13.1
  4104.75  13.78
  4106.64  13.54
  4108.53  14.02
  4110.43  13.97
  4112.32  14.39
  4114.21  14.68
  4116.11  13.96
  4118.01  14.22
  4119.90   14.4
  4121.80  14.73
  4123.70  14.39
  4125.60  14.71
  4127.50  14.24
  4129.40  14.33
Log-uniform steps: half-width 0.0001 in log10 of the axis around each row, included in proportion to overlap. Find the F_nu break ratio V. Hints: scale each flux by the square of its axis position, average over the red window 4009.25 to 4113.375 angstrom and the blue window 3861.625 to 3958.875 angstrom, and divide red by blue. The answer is 1.9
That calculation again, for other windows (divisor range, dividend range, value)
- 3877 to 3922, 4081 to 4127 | 1.84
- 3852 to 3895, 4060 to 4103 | 2.25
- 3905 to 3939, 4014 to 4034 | 1.99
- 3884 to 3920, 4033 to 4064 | 1.65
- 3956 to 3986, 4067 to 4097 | 1.83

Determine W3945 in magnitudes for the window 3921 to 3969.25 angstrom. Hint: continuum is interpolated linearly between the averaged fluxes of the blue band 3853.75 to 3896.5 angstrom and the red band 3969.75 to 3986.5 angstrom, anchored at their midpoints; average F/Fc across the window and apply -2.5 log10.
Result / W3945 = 0.22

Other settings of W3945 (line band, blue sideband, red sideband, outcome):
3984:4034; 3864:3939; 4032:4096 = -0.173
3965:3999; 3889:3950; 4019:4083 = 0.061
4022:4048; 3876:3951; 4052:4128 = -0.147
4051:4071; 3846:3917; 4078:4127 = -0.038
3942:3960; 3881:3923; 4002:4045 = 0.178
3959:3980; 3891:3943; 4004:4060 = 0.464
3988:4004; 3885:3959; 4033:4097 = -0.198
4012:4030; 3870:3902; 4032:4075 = -0.172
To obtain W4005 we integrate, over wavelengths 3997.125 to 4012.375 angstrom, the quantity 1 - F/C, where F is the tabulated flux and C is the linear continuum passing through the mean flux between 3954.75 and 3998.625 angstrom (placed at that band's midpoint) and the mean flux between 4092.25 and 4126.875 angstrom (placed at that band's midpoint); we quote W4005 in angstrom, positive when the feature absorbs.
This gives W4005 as -4.9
